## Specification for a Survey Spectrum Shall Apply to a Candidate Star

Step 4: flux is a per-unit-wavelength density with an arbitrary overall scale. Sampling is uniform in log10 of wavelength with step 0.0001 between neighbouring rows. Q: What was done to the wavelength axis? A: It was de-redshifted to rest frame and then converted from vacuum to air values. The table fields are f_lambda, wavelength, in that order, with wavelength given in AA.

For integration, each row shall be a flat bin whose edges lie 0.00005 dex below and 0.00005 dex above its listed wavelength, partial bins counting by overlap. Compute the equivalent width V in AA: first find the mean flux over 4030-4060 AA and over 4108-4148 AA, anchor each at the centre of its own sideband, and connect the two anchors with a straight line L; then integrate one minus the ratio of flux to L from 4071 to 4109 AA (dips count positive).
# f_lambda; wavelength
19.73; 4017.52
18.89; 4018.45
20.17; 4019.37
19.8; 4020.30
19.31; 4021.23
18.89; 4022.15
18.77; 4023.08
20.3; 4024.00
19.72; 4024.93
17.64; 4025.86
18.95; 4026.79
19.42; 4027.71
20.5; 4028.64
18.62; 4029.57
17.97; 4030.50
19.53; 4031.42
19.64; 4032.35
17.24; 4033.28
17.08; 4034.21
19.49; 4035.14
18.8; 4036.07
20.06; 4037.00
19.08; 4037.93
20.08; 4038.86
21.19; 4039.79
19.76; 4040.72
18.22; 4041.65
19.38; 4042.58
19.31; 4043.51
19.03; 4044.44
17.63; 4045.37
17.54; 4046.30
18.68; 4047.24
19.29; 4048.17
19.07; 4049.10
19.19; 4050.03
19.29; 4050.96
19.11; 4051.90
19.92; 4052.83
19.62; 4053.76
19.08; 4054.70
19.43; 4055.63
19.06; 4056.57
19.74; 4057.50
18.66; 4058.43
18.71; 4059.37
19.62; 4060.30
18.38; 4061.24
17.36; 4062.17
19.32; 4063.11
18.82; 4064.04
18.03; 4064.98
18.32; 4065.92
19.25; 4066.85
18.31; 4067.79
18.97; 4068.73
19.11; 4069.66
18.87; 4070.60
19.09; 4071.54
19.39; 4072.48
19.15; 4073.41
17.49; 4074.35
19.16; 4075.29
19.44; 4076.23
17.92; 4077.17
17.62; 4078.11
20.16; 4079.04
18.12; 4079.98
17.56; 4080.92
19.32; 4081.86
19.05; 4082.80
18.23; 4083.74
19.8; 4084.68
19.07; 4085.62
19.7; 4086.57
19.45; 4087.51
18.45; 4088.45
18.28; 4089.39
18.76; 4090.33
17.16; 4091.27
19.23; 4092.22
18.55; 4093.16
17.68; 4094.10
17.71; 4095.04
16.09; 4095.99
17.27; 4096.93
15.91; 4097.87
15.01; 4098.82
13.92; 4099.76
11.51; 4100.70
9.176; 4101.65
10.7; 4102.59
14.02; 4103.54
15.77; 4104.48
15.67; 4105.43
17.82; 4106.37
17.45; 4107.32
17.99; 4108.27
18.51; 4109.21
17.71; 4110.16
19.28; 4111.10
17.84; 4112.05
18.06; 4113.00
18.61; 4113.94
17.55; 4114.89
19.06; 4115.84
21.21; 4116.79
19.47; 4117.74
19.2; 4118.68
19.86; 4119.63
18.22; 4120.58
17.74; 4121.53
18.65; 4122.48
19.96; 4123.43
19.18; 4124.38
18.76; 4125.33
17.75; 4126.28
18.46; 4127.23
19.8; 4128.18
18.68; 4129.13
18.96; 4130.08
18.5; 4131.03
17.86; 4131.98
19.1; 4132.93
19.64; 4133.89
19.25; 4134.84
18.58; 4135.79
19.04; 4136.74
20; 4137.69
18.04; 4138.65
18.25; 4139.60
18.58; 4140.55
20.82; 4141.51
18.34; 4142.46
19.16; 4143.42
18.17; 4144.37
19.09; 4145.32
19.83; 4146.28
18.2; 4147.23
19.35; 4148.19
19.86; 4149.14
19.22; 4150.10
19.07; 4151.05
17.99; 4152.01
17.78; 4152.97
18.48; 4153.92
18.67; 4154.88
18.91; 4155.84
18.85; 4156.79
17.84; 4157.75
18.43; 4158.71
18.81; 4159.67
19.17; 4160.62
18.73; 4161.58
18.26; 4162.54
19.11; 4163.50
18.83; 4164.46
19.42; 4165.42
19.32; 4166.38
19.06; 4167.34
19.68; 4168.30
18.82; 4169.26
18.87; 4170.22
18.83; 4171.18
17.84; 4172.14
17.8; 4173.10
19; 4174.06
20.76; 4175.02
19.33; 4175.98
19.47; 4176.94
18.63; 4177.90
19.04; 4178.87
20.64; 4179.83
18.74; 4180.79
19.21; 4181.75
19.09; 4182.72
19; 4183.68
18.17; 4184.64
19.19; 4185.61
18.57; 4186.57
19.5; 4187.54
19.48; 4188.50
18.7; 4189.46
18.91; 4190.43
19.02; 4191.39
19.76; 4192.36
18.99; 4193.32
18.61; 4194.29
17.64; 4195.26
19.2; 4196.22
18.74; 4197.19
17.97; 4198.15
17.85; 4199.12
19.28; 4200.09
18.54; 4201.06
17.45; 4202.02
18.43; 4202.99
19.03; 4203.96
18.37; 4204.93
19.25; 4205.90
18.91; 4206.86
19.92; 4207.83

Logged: 3.2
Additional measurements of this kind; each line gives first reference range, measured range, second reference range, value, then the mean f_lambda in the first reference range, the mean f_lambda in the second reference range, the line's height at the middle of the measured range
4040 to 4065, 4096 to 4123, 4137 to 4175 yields 2.88 AA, 19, 18.9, 18.9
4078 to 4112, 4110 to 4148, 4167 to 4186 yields -1.96 AA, 17.2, 19.1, 18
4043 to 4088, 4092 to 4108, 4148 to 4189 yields 2.91 AA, 18.9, 18.9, 18.9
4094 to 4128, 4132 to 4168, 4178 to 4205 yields -1.80 AA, 17.2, 18.8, 18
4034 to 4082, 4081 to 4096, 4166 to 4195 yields 0.30 AA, 18.9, 19.1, 19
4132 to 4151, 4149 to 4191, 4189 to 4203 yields -0.24 AA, 19.1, 18.6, 18.8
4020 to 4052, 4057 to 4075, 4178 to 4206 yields 0.24 AA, 19.1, 18.8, 19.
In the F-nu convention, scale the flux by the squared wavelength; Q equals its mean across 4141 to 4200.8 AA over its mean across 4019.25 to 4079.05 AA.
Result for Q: 1.06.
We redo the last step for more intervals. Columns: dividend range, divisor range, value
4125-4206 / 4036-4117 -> 1.08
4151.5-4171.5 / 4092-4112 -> 1.20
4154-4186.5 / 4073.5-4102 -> 1.12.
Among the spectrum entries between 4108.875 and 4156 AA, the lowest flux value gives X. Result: 17.55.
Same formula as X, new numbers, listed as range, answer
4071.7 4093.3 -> 17.16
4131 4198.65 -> 17.64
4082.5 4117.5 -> 9.176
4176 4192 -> 18.17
